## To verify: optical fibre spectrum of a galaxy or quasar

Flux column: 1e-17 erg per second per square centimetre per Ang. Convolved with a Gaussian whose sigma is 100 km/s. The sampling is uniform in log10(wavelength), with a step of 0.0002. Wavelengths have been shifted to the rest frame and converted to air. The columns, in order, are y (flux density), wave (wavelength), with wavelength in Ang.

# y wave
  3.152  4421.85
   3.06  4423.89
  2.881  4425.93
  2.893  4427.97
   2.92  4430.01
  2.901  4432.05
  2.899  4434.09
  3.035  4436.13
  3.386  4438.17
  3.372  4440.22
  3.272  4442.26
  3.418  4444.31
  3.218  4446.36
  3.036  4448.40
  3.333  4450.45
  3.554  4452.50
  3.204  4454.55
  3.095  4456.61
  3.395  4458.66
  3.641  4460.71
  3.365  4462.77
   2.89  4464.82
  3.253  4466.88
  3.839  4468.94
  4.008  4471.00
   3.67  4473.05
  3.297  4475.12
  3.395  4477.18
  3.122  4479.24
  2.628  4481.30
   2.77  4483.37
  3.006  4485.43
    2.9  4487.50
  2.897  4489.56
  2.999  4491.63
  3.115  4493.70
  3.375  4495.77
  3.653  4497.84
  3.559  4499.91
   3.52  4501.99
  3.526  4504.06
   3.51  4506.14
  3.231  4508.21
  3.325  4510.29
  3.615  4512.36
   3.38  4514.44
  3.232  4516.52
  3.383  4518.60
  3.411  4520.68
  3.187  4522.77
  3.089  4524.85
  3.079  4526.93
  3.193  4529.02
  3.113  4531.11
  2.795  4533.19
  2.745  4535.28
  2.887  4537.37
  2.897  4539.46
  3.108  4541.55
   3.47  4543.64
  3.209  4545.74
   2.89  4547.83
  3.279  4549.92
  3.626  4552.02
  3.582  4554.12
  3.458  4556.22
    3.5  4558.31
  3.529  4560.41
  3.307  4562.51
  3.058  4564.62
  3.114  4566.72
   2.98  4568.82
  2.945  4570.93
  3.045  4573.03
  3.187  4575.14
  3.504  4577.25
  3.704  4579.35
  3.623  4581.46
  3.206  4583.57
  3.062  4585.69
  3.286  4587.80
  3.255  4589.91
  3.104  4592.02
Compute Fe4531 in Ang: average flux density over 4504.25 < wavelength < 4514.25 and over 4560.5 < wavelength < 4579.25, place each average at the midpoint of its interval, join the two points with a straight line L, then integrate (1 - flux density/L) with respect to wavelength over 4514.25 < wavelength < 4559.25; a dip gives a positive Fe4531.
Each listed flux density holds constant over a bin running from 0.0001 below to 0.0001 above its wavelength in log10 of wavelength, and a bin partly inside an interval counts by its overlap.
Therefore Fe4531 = 1.6 Ang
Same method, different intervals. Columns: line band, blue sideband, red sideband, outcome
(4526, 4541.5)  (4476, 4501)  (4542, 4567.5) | 1.41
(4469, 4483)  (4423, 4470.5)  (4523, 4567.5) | -0.64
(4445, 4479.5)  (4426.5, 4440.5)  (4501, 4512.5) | -1.95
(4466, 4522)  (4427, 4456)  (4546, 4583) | -1.50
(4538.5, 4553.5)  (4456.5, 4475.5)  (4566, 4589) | 0.38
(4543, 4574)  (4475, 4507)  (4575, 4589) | 0.63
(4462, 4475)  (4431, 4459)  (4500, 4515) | -0.73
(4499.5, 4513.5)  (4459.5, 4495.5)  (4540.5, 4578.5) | -0.96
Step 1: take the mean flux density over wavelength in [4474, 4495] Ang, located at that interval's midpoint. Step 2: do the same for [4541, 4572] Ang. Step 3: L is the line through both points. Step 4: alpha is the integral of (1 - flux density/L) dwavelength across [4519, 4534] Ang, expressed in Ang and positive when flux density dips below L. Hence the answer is 0.1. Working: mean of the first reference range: 3.02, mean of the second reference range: 3.27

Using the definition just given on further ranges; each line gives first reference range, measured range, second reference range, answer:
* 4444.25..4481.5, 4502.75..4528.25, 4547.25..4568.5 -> 0.1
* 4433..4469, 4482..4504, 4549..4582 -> 0.7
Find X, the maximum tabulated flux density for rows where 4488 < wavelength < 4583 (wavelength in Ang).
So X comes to 3.704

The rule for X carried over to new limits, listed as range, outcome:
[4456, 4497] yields 4.008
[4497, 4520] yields 3.653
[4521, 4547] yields 3.47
